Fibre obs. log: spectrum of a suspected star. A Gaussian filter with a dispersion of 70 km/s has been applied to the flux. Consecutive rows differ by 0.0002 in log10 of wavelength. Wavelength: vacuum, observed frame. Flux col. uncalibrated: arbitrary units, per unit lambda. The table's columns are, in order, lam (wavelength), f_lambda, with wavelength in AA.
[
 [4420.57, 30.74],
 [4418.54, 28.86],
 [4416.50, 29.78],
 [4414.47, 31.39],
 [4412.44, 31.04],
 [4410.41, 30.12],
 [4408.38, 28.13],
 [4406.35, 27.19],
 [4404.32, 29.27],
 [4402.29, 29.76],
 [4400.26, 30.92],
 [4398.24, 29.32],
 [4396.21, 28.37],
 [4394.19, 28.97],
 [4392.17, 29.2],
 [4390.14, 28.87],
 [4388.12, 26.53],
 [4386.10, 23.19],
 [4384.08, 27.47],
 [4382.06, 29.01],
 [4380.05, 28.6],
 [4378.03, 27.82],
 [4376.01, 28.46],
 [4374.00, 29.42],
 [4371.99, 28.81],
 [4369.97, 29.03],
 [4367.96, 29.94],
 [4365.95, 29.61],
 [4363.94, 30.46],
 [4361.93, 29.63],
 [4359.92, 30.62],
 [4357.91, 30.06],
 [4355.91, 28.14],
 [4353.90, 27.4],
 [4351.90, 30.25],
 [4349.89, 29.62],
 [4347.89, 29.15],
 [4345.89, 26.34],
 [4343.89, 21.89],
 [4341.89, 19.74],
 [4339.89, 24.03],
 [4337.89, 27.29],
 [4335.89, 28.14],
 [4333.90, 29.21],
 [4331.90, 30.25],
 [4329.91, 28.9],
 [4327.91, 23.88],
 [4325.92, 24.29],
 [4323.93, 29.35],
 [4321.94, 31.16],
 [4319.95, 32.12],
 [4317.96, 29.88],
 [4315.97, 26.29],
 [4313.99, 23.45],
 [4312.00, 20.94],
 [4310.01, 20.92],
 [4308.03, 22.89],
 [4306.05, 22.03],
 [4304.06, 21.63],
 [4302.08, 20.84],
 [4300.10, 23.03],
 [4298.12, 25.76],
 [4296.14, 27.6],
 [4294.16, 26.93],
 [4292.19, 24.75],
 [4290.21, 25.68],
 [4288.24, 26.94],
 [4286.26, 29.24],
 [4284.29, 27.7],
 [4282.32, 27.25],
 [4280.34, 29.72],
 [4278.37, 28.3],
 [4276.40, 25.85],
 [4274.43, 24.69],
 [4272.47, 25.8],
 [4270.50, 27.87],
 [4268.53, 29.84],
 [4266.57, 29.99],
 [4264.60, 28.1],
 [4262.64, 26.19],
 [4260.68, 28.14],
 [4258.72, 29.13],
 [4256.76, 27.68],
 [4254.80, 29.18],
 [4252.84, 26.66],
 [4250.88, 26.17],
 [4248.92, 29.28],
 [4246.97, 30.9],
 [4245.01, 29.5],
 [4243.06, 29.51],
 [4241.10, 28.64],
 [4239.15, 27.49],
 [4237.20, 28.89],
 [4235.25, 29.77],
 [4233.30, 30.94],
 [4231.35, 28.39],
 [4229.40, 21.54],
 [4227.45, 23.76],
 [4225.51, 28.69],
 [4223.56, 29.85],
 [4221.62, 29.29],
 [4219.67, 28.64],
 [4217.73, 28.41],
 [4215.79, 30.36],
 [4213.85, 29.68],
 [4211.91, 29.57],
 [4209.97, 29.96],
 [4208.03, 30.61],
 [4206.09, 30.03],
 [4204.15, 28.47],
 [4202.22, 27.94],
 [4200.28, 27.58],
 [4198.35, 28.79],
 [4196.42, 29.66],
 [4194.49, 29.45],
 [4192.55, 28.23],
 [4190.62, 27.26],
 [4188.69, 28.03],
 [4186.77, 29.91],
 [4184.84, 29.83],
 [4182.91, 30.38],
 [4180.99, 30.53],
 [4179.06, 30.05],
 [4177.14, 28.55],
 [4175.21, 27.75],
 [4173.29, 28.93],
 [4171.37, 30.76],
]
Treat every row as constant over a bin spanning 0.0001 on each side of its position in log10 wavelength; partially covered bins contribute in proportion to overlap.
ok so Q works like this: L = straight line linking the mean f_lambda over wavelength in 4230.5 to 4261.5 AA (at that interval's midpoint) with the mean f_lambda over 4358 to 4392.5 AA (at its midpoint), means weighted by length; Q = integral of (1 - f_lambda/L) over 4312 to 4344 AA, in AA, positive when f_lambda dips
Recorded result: 2.1 AA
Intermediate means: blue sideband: 28.8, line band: 26.8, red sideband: 28.6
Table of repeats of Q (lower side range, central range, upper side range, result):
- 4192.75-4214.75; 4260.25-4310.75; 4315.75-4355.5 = 3.75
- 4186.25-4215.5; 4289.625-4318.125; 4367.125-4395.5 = 4.58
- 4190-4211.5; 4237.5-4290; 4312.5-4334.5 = 0.67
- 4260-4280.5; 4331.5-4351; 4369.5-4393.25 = 0.97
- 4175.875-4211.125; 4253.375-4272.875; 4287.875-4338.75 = -0.68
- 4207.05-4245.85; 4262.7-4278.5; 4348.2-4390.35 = 0.69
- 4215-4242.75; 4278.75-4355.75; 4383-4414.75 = 5.92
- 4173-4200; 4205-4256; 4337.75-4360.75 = -0.29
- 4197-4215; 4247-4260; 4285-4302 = -0.37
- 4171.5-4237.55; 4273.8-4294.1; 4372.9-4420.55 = 1.25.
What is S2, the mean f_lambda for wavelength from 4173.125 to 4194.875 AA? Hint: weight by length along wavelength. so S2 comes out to 29.1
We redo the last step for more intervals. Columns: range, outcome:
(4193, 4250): 28.8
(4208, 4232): 28.3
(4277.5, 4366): 26.7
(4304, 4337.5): 26.3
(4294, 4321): 24.5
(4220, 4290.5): 28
